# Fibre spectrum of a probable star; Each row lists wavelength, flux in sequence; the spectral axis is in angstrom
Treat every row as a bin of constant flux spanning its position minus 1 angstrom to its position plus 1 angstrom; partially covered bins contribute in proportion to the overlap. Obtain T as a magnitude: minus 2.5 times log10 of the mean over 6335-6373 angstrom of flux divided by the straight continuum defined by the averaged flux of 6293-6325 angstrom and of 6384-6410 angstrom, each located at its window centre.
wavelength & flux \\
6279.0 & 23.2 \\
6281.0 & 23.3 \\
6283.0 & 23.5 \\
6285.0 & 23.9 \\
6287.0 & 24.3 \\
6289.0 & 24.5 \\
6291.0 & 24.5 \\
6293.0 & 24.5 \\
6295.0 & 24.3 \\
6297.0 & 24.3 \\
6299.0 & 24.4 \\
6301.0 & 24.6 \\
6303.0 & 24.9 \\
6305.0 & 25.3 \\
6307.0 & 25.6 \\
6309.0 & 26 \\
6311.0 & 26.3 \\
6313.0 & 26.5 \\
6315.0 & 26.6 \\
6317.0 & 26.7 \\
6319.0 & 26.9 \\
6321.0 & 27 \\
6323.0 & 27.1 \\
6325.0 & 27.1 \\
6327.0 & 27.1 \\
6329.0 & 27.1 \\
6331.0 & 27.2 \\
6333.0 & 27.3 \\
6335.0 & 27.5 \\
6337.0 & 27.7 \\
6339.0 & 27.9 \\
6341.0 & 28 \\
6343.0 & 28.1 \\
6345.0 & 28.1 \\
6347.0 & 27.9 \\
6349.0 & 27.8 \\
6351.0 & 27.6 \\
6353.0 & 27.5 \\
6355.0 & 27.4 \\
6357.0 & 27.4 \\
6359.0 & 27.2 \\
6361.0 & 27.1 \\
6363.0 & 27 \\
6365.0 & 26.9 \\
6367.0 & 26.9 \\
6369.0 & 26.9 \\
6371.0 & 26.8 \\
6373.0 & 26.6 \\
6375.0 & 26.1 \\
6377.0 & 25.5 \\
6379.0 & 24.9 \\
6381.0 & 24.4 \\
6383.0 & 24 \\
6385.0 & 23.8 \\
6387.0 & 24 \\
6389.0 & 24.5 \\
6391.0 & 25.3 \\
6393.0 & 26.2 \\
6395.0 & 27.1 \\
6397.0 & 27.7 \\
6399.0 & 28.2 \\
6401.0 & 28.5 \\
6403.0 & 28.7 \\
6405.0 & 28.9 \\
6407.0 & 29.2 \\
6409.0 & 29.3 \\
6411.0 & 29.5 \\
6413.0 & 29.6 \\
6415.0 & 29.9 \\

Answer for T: -0.04 mag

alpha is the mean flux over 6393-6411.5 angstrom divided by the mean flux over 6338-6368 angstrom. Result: 1.03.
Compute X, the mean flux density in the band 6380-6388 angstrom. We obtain 24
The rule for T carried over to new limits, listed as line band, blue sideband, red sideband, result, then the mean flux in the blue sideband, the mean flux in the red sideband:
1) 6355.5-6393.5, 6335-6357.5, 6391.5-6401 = 0.07 mag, 27.8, 27.3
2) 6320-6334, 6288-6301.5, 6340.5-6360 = -0.03 mag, 24.4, 27.7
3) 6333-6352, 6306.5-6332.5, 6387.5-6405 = -0.04 mag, 26.7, 27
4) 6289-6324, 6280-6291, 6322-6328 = 0.00 mag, 24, 27.1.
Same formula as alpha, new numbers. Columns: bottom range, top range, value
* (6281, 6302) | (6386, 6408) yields 1.12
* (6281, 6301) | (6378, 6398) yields 1.04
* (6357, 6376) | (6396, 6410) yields 1.07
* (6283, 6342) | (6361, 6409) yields 1.02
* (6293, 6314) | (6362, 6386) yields 1.03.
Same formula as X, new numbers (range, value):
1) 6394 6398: 27.4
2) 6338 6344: 28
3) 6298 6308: 25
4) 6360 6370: 27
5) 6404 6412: 29.2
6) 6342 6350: 28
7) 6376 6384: 24.7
